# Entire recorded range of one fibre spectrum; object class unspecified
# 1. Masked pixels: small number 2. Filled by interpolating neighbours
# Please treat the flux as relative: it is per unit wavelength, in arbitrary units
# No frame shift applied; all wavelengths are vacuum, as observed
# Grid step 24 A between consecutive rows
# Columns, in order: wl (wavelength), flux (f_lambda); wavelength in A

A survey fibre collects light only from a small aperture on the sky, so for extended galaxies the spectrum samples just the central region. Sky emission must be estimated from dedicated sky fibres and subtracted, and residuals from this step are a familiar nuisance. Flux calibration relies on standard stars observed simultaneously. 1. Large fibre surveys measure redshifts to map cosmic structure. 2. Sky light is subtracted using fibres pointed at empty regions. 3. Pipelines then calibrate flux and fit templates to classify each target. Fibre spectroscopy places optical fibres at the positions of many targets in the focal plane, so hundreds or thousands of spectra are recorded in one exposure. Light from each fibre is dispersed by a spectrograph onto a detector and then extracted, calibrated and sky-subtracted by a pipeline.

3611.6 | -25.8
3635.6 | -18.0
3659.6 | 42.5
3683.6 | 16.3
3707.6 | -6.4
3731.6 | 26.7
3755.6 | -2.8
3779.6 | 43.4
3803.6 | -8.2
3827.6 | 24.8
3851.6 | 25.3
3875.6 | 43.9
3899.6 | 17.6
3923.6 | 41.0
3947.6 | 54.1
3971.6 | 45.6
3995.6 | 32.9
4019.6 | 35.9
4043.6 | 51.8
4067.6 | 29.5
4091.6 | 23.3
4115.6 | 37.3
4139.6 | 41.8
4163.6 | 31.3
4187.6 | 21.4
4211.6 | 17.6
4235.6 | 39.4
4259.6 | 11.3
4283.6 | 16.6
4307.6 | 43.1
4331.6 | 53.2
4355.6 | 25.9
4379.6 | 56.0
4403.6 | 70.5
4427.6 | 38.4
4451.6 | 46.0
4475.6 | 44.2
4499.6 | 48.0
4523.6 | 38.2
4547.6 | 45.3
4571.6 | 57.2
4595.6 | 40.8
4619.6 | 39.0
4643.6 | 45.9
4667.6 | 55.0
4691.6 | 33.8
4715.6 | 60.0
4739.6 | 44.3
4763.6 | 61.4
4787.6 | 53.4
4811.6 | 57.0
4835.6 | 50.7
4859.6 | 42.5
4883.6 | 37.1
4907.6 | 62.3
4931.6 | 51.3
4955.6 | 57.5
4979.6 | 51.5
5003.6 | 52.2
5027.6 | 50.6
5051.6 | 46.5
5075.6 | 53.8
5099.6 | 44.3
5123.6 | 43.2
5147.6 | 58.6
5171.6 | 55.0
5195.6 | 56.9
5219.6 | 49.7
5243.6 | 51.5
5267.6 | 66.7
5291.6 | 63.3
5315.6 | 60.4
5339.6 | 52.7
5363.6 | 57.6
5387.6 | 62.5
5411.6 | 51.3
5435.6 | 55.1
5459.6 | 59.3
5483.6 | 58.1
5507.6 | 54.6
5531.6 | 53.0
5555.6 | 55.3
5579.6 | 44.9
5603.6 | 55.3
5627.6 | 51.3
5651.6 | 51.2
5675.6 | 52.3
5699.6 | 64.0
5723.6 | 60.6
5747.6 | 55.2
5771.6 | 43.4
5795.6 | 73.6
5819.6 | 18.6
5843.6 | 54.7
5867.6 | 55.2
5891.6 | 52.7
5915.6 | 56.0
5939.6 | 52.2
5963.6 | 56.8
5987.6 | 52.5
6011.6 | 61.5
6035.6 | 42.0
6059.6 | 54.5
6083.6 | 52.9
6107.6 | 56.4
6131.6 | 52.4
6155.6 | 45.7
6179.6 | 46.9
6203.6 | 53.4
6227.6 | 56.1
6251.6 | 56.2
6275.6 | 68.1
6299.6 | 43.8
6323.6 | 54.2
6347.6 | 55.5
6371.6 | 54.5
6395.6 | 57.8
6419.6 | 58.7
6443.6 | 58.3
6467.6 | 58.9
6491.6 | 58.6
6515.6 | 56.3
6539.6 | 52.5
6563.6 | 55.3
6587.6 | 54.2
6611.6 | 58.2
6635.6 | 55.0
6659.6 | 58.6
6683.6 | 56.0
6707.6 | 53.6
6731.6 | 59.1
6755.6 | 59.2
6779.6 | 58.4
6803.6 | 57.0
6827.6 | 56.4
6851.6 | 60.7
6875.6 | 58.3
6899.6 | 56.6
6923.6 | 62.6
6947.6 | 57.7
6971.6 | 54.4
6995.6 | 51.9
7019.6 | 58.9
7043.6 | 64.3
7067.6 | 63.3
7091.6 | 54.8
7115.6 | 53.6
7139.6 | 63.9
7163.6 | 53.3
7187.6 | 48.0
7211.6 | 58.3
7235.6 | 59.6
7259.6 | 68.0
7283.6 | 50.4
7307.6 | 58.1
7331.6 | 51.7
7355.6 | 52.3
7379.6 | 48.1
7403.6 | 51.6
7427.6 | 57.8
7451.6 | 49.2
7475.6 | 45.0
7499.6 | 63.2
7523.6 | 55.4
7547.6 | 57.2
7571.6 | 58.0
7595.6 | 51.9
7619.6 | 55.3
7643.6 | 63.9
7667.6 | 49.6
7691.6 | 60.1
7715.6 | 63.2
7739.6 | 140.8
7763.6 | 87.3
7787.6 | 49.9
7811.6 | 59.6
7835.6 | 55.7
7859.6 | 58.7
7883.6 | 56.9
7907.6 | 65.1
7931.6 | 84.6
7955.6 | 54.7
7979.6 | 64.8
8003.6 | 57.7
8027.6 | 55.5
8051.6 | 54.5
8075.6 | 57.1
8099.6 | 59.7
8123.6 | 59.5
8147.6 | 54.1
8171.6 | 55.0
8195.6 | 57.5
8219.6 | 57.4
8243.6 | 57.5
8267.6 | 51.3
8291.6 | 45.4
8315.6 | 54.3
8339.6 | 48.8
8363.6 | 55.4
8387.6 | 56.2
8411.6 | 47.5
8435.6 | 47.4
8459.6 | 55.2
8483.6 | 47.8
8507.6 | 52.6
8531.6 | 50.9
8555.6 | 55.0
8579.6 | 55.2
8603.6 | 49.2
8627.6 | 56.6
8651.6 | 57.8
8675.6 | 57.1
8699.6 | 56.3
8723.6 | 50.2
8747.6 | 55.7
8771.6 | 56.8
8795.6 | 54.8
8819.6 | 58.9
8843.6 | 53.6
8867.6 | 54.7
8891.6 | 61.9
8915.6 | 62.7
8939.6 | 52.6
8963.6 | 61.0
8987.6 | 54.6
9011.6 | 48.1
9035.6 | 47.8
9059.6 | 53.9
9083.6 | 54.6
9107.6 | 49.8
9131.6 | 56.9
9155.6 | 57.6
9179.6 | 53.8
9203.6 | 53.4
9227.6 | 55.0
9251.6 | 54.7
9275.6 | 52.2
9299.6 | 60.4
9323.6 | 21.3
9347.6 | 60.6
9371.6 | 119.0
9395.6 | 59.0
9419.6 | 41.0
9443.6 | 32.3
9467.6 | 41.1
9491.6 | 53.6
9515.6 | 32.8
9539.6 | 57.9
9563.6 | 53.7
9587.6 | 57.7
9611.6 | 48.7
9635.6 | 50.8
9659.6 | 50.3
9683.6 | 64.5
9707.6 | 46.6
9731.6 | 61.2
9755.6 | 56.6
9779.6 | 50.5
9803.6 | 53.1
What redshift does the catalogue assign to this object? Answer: 0.179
